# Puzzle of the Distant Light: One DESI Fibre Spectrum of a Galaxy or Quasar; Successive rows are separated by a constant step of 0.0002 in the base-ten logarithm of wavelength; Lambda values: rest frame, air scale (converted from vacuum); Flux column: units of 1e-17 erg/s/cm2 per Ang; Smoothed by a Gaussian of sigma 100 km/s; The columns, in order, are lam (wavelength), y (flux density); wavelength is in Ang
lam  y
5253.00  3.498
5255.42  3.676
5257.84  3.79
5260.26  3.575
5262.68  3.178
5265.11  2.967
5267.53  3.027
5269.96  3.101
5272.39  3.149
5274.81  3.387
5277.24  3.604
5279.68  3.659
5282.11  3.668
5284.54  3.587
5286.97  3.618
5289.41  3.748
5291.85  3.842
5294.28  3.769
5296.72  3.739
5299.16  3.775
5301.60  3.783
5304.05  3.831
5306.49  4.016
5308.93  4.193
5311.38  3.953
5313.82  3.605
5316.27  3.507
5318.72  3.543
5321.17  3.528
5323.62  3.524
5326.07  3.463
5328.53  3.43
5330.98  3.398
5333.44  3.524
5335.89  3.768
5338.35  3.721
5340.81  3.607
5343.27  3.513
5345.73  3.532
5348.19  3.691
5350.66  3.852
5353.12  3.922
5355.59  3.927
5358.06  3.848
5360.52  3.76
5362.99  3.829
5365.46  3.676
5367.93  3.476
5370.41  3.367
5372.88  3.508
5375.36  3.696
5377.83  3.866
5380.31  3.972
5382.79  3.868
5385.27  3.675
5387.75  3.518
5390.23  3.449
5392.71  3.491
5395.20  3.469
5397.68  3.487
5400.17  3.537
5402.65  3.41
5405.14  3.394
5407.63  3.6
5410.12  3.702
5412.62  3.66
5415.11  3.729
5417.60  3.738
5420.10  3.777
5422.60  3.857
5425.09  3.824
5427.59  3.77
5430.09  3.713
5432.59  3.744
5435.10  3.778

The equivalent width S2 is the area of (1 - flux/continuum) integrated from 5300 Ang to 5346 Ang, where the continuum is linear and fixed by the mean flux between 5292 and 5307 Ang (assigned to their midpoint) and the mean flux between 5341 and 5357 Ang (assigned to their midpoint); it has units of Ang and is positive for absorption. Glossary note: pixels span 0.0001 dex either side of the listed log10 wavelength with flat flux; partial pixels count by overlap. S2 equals 1.4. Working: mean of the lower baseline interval 3.81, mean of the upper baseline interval 3.73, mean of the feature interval 3.66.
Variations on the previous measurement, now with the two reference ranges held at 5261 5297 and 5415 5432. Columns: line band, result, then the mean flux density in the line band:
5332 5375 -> -0.6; 3.68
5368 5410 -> 1.3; 3.58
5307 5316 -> -0.9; 3.88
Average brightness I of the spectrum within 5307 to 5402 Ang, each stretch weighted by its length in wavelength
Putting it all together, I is 3.65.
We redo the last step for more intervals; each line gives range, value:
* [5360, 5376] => 3.6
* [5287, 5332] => 3.7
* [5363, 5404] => 3.6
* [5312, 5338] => 3.55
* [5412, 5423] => 3.75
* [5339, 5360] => 3.74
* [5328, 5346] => 3.57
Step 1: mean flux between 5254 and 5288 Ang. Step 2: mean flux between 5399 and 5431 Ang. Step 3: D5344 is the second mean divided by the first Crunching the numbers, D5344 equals 1.1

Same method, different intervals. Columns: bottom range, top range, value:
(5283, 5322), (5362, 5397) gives 0.97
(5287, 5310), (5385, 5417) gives 0.92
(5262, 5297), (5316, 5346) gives 1.02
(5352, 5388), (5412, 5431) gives 1.01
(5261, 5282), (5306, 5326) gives 1.13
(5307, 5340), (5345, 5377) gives 1.02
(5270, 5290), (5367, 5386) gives 1.05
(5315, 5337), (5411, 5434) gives 1.07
